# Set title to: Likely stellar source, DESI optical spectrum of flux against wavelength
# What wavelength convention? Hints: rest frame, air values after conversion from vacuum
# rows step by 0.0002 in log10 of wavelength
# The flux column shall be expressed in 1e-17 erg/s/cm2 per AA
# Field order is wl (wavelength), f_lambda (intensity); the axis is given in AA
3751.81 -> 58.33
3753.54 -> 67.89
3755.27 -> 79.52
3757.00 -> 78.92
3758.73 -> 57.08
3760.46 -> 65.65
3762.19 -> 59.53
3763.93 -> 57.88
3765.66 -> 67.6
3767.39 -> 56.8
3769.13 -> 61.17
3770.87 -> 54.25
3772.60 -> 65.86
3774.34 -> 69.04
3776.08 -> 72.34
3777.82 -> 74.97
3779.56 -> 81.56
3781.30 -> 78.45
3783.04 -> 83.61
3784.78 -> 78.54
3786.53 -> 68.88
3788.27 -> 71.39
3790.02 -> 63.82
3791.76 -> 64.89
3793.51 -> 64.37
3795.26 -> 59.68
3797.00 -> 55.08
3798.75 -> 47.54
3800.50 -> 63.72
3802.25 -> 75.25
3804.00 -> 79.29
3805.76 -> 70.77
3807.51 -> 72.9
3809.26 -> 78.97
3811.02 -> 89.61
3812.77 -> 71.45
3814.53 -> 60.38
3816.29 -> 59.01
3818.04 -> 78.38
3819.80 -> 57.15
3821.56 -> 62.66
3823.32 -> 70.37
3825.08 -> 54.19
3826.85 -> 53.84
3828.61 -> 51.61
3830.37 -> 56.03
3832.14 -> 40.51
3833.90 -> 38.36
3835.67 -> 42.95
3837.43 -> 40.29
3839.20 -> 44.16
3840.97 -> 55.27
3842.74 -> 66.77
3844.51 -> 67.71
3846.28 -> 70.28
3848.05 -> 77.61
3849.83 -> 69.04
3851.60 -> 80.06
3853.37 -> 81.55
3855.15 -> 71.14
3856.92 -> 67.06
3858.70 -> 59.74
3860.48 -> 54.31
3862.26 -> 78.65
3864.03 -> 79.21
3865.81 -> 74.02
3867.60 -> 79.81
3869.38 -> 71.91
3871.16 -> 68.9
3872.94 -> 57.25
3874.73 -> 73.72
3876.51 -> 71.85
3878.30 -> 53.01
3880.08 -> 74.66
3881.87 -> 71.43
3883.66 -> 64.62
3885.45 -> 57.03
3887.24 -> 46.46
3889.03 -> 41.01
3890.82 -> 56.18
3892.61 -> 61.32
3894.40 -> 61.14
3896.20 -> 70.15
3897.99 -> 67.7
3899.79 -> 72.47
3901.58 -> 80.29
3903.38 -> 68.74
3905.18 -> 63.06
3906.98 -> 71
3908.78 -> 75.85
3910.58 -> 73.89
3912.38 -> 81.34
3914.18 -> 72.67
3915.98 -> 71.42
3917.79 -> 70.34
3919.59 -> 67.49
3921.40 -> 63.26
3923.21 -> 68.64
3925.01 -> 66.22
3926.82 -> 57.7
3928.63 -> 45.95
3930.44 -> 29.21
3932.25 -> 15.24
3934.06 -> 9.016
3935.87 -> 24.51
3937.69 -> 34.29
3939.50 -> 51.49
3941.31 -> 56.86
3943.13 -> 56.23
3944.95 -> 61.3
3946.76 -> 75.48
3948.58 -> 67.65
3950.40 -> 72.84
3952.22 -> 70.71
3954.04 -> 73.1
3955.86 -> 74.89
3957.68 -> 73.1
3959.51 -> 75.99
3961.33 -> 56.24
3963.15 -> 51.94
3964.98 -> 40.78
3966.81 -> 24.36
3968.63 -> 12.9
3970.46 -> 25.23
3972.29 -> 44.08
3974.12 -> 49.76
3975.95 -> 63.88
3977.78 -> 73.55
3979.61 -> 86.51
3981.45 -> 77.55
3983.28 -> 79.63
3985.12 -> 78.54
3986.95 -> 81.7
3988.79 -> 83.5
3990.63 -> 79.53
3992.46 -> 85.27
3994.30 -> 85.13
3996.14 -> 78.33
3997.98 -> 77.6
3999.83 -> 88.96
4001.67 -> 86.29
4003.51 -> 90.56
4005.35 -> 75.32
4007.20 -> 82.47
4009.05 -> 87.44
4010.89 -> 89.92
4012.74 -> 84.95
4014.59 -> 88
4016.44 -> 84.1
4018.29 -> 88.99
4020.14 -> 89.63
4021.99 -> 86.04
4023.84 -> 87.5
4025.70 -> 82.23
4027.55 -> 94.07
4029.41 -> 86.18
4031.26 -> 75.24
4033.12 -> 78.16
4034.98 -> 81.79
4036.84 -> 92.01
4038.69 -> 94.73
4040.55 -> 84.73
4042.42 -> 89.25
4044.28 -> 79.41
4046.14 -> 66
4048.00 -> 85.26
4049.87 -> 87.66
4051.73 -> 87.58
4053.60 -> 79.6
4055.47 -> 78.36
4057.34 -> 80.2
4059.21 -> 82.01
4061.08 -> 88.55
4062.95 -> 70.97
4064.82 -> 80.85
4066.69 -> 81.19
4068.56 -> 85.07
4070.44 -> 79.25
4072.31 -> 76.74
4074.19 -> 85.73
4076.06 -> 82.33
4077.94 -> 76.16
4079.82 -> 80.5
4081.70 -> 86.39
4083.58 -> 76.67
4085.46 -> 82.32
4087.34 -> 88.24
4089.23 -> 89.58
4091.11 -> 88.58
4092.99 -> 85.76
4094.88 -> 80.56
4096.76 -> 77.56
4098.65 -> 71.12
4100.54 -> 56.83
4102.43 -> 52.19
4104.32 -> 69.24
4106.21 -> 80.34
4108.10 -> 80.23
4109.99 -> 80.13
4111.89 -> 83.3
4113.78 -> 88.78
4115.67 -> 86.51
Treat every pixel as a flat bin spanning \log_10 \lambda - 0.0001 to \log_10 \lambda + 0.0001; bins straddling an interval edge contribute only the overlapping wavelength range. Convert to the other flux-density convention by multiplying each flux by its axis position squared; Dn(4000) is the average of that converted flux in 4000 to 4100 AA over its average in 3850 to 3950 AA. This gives 1.43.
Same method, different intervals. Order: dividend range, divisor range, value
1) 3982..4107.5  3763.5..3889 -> 1.40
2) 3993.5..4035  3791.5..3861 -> 1.48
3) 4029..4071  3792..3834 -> 1.46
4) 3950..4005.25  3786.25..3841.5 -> 1.21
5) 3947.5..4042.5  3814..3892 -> 1.29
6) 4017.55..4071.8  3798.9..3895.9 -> 1.44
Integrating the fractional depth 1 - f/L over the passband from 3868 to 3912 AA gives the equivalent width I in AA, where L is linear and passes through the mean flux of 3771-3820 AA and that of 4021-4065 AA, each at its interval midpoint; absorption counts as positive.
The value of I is 5.3 AA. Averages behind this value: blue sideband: 69.8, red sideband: 83.3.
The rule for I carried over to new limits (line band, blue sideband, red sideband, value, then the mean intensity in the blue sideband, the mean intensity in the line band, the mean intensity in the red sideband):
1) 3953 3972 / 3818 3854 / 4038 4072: 5.66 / 59.4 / 50.7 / 82.1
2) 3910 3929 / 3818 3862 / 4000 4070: 0.63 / 60.4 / 67.6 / 84.1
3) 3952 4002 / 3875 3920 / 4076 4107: 3.14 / 66.7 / 66.9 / 77.7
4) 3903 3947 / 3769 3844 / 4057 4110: 8.45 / 63.9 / 56.8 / 79.1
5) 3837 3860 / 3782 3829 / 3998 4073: 1.49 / 67.1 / 65.7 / 83.9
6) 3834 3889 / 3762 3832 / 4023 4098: 4.29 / 66.4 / 64.9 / 82.8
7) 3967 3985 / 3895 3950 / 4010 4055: 3.93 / 59.7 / 56.7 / 85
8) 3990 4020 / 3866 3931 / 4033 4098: -3.28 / 65.5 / 84.7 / 82.6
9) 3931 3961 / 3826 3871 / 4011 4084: 7.25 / 63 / 55.5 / 83.3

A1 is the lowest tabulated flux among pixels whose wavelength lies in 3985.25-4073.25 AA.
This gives 66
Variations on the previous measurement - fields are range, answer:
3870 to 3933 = 15.24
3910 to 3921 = 67.49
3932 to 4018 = 9.016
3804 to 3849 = 38.36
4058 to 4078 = 70.97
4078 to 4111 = 52.19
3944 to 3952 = 61.3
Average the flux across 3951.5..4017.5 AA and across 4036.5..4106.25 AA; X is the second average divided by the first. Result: 1.1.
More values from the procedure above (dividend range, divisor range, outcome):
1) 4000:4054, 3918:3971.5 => 1.64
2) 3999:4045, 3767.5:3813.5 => 1.23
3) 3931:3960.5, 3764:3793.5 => 0.80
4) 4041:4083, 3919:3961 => 1.45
